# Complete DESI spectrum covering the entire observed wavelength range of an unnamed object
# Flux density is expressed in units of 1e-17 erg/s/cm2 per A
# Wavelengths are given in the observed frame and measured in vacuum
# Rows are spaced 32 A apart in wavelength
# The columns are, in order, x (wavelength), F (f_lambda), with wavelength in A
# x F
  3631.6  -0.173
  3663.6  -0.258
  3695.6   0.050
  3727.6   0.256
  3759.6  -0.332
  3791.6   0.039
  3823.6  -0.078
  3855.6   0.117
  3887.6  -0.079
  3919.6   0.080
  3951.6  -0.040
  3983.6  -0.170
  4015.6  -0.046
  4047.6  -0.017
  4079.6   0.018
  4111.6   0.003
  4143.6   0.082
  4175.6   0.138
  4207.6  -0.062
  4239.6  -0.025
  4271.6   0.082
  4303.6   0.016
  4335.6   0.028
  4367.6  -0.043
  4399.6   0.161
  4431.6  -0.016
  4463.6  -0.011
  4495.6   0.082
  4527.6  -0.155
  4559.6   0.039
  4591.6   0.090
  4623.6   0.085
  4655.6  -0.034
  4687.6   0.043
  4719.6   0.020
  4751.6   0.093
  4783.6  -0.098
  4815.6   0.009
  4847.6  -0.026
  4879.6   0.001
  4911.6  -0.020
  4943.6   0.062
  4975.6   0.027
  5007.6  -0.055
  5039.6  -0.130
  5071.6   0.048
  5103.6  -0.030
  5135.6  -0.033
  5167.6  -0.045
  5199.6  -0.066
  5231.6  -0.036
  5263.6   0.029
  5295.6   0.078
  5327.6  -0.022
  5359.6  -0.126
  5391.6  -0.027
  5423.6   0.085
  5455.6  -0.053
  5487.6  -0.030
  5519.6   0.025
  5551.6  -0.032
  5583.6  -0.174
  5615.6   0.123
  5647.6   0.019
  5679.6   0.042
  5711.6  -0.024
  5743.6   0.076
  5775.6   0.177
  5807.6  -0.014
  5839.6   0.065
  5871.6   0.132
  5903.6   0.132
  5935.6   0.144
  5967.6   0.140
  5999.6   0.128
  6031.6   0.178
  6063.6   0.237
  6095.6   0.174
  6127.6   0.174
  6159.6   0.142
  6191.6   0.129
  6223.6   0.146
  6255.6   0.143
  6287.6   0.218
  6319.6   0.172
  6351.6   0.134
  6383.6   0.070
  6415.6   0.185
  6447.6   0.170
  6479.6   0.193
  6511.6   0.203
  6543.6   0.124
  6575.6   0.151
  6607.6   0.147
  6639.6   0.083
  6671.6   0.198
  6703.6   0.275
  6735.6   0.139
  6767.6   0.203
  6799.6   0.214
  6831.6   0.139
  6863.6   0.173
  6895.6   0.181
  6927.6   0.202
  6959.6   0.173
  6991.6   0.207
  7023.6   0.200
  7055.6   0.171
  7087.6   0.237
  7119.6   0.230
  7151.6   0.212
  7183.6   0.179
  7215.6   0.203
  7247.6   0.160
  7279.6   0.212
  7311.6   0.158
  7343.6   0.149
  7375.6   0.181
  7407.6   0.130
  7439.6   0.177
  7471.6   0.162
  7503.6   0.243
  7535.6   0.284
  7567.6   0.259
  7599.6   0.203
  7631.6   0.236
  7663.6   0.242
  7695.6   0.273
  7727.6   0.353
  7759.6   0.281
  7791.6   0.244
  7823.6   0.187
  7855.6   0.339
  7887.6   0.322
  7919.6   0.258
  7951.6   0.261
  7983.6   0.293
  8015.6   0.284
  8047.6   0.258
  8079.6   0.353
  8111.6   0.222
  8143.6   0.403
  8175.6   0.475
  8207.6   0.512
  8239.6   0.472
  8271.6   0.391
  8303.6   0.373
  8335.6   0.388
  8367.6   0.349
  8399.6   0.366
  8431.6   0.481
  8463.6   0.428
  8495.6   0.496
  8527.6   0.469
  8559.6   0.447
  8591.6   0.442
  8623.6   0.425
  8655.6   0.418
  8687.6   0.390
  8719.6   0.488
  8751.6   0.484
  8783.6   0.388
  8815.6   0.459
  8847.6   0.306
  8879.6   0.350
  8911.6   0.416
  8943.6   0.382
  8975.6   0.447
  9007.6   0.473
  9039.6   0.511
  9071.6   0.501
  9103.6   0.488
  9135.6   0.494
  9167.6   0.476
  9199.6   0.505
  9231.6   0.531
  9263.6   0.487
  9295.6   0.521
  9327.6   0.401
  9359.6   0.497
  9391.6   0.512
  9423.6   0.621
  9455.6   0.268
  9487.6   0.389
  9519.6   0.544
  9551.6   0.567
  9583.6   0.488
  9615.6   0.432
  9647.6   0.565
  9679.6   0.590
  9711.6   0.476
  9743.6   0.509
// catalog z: 1.04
